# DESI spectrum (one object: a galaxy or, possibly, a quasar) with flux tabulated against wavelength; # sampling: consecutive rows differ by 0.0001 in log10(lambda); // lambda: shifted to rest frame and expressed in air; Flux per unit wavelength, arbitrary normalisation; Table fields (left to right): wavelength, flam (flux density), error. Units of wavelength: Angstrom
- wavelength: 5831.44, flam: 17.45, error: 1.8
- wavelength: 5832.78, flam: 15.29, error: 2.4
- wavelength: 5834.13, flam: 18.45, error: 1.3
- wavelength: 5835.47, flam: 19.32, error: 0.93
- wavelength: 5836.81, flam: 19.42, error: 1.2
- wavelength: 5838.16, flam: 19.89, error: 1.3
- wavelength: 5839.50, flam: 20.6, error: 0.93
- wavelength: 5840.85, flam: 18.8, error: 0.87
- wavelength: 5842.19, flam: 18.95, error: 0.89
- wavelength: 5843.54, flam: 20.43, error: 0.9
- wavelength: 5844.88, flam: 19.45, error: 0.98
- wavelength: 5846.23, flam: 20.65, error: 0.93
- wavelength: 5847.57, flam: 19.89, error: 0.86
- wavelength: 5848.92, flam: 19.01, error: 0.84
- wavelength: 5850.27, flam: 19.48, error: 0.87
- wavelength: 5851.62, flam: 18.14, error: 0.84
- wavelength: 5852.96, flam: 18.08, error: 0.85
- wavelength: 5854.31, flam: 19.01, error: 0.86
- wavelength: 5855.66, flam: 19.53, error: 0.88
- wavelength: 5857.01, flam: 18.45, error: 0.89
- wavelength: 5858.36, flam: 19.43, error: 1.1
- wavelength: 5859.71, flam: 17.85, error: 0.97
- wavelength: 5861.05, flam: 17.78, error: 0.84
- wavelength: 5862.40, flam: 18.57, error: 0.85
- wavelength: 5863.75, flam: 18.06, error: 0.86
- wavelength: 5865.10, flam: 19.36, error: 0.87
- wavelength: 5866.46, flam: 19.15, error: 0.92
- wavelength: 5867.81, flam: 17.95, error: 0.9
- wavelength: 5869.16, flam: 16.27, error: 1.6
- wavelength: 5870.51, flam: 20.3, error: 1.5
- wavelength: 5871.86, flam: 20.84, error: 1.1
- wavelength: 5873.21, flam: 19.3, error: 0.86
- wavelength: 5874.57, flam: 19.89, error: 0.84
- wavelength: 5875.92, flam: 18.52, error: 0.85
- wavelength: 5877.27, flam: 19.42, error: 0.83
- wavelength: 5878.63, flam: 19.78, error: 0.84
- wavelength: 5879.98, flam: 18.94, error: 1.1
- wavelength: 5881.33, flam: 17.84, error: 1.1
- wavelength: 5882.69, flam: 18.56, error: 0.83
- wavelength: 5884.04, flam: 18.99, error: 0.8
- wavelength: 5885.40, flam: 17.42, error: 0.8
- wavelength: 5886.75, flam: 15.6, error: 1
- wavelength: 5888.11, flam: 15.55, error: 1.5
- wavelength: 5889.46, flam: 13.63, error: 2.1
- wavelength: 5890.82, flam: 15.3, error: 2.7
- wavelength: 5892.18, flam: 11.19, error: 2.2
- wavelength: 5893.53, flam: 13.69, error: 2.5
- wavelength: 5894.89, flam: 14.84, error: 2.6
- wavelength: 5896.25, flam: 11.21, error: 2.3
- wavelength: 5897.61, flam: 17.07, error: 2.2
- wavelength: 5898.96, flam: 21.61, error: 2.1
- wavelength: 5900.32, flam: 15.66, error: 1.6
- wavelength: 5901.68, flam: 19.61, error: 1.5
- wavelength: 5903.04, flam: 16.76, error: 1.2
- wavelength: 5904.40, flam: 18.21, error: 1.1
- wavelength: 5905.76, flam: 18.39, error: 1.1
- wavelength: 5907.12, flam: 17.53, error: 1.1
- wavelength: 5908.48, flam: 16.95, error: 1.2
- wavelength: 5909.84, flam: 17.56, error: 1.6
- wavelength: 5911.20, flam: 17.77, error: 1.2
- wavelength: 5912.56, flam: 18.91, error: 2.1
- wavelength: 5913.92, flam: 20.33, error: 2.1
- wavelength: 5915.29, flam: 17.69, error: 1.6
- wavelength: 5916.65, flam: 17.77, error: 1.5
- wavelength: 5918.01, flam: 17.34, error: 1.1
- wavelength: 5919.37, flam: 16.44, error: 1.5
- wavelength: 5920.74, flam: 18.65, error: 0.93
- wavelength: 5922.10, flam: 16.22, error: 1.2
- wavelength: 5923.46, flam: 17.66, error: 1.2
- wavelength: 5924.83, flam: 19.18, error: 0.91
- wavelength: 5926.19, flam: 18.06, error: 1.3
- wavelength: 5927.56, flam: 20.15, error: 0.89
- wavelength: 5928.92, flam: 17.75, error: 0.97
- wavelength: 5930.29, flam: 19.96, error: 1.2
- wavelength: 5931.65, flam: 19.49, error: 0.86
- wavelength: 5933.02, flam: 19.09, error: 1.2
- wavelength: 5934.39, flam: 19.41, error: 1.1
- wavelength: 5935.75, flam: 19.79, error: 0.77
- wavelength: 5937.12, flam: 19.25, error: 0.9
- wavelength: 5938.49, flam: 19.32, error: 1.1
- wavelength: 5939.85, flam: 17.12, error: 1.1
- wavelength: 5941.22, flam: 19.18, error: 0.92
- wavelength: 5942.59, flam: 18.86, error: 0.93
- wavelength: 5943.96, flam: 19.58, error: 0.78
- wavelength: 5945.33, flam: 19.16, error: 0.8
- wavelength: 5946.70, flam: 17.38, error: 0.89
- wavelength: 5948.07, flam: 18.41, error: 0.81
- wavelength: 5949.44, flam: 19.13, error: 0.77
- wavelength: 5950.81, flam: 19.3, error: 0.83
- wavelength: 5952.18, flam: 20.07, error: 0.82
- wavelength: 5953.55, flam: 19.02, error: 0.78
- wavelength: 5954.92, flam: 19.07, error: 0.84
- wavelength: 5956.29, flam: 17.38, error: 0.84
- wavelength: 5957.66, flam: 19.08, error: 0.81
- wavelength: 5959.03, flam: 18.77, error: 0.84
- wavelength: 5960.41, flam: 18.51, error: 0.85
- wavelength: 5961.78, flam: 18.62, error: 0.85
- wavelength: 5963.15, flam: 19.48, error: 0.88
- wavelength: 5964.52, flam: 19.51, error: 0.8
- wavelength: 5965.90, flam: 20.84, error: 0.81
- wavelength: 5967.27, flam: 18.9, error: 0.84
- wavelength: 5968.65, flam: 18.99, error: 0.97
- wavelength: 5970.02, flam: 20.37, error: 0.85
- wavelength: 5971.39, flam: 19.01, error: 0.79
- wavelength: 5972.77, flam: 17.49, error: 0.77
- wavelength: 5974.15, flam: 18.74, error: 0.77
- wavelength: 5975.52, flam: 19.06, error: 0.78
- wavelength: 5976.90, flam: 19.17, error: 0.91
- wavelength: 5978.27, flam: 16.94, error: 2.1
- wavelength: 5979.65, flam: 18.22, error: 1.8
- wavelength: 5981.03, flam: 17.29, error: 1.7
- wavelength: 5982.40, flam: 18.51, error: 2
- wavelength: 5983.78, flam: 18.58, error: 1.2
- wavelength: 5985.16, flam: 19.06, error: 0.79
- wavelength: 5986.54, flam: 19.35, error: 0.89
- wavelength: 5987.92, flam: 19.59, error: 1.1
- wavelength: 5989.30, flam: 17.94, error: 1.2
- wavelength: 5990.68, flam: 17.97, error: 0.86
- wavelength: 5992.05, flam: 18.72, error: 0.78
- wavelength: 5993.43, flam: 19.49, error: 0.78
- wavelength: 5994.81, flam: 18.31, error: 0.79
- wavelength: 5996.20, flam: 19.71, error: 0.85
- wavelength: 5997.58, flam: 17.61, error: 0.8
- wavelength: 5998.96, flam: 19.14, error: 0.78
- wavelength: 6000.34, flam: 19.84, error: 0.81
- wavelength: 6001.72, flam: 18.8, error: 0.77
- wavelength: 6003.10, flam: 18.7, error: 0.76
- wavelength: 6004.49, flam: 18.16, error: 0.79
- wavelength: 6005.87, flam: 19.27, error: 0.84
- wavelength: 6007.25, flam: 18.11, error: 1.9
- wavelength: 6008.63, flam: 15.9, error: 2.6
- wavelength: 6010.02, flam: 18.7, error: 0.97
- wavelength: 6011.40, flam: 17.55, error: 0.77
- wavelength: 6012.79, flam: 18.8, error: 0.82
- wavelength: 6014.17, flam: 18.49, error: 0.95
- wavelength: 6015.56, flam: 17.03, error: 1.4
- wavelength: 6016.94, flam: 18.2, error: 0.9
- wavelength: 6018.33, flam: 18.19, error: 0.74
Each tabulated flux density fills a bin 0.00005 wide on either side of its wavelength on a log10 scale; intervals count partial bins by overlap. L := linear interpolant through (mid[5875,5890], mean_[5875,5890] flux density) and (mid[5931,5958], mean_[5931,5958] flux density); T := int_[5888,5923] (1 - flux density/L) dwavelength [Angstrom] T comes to 2.7 Angstrom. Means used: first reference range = 17.7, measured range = 16.8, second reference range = 19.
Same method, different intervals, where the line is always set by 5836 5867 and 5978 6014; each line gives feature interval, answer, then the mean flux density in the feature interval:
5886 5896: 2.5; 14.2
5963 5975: -0.4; 19.2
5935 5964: -0.3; 18.9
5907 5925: 1.0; 17.8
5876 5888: 0.5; 18.2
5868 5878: -0.1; 19.2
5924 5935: -0.2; 19.1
